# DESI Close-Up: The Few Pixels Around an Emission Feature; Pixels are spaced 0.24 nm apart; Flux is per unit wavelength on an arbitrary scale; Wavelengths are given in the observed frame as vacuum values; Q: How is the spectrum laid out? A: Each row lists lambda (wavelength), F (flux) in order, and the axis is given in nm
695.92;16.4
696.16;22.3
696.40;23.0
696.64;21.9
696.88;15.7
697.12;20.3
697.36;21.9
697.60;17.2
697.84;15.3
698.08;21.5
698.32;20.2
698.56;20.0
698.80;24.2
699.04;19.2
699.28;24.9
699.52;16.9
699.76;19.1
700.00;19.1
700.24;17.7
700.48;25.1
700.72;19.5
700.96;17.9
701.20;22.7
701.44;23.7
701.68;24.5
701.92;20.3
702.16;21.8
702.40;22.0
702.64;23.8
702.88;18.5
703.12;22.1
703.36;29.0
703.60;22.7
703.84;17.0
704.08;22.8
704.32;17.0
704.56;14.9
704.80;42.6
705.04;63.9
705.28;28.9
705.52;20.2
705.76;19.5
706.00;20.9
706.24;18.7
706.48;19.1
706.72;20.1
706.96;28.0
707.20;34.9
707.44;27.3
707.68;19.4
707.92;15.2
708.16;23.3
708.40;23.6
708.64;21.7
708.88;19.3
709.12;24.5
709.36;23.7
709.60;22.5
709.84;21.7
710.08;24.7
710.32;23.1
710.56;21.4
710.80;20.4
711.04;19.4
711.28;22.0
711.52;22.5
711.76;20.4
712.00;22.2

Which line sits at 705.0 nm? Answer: H-alpha 6563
